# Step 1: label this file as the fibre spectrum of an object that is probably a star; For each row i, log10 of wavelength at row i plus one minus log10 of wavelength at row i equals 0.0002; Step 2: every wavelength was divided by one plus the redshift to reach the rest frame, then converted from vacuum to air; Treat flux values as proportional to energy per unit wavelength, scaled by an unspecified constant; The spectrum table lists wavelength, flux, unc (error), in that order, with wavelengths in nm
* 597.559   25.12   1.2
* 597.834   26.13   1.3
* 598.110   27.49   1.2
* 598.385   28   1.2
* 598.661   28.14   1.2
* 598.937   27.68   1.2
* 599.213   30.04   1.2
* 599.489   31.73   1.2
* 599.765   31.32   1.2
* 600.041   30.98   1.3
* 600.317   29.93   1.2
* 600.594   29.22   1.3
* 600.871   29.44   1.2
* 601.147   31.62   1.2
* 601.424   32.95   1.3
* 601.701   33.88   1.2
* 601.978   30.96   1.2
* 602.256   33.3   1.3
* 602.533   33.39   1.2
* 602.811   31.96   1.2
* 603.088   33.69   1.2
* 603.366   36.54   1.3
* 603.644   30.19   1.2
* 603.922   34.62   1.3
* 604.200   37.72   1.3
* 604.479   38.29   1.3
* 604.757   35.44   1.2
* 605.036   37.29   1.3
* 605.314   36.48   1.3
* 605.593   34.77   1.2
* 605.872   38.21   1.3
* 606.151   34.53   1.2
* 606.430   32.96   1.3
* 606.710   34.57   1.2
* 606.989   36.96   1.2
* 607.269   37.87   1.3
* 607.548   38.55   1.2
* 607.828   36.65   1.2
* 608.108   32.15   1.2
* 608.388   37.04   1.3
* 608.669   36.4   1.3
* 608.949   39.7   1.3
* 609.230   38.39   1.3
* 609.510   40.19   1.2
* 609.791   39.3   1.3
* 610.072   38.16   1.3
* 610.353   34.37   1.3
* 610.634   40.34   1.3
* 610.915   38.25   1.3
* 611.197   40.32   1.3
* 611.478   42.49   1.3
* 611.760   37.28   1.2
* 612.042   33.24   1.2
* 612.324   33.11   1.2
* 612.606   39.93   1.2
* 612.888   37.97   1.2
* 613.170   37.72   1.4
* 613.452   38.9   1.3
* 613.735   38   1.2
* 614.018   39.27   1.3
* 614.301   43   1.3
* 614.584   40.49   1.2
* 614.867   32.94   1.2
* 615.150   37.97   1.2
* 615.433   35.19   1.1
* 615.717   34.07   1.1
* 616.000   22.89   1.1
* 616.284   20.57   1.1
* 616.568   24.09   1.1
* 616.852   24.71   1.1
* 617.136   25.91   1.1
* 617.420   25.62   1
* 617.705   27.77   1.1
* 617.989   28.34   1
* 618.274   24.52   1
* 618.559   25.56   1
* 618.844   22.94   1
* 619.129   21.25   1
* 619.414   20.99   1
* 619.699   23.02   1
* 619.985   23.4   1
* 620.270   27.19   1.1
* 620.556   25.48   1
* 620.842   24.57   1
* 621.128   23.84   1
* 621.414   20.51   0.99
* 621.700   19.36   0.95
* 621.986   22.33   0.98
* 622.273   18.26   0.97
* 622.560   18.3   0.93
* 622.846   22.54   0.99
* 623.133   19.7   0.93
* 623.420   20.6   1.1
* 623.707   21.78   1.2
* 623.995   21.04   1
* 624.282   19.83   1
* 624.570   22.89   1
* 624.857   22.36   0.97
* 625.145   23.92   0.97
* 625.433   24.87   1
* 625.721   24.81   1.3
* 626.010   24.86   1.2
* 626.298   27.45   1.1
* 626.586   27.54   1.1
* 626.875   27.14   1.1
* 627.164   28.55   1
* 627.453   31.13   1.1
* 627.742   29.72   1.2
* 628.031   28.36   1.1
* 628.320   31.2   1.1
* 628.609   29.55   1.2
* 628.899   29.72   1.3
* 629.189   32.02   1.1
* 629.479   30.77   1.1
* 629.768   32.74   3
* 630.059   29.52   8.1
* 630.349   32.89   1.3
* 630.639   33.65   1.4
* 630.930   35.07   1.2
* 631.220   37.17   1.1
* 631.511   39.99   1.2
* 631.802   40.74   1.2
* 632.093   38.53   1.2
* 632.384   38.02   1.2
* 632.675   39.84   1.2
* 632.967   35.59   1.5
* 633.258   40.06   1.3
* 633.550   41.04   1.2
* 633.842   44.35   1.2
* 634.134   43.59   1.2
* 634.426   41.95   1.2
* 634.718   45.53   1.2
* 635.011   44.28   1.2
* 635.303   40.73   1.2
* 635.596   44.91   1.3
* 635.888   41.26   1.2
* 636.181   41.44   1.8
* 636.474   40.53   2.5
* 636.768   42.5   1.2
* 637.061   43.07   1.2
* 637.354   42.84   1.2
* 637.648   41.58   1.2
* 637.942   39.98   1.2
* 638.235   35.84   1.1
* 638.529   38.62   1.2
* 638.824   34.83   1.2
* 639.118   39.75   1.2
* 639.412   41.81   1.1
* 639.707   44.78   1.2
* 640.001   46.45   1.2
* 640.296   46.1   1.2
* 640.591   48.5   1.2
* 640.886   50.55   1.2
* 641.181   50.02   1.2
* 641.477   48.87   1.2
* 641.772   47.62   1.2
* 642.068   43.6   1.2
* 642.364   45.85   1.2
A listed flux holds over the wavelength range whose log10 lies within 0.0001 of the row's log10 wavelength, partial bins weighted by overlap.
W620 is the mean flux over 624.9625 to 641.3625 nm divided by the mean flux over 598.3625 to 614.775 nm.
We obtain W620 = 1.1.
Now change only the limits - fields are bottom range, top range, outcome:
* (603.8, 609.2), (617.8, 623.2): 0.63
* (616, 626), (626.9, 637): 1.60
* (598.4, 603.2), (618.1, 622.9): 0.73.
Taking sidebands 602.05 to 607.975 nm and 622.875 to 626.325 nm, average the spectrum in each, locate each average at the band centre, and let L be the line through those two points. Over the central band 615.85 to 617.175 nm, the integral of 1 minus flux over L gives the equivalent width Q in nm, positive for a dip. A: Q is 0.21 nm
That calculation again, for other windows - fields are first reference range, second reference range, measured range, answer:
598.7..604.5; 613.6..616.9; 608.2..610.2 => -0.349 nm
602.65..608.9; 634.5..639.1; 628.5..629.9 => 0.311 nm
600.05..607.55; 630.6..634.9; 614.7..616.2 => 0.171 nm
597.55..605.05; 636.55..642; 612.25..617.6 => 0.392 nm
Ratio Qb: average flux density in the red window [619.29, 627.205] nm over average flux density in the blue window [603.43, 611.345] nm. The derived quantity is 0.6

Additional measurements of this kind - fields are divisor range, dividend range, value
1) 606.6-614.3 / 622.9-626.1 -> 0.59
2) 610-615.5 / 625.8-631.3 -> 0.80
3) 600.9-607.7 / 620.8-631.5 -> 0.76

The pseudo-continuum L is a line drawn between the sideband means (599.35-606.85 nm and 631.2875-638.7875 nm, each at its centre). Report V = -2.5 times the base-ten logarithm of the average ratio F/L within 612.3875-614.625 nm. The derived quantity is -0.09 mag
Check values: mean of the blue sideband 33.6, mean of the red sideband 40.9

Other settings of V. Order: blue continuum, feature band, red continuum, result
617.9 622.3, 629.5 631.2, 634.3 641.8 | 0.05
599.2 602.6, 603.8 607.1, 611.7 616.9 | -0.11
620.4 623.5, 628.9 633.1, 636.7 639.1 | -0.11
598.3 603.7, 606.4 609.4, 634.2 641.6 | -0.10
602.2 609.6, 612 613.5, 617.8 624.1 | -0.23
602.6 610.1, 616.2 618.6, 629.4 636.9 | 0.42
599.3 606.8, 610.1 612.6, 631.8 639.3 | -0.07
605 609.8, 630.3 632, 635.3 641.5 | 0.13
